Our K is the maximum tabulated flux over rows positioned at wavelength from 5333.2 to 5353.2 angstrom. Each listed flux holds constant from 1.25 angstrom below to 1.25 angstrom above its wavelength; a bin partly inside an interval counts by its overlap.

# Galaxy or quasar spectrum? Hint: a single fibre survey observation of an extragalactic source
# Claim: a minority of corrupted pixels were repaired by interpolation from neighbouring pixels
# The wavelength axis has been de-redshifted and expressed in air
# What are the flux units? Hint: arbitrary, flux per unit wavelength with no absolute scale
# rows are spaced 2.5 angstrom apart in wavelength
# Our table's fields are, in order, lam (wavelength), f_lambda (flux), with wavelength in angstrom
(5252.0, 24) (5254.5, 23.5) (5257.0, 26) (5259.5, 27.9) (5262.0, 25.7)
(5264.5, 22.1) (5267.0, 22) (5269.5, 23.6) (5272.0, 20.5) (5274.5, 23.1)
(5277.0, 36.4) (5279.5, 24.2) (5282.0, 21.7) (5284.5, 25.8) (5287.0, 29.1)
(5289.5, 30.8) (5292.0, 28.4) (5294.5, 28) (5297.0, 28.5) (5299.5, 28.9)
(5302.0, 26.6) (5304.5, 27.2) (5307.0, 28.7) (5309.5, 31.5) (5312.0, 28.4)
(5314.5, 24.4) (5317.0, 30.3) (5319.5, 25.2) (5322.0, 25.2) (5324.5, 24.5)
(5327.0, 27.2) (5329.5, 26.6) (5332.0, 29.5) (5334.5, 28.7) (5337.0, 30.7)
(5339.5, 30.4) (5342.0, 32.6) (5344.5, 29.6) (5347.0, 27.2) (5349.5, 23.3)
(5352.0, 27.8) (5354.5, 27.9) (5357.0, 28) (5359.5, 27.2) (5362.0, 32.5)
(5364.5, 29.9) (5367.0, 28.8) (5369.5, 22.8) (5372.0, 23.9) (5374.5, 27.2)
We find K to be 32.6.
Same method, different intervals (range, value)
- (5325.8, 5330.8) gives 27.2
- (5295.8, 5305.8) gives 28.9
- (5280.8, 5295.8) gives 30.8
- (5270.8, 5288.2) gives 36.4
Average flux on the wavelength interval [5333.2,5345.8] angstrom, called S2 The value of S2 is 30.4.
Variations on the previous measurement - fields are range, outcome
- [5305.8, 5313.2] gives 29.5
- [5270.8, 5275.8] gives 22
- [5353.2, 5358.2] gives 27.9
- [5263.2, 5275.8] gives 22.3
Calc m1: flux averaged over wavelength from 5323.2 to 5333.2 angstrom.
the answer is 26.9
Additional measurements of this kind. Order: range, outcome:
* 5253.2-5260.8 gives 25.8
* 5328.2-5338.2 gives 28.9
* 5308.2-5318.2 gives 28.6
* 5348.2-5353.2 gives 25.5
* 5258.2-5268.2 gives 24.4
